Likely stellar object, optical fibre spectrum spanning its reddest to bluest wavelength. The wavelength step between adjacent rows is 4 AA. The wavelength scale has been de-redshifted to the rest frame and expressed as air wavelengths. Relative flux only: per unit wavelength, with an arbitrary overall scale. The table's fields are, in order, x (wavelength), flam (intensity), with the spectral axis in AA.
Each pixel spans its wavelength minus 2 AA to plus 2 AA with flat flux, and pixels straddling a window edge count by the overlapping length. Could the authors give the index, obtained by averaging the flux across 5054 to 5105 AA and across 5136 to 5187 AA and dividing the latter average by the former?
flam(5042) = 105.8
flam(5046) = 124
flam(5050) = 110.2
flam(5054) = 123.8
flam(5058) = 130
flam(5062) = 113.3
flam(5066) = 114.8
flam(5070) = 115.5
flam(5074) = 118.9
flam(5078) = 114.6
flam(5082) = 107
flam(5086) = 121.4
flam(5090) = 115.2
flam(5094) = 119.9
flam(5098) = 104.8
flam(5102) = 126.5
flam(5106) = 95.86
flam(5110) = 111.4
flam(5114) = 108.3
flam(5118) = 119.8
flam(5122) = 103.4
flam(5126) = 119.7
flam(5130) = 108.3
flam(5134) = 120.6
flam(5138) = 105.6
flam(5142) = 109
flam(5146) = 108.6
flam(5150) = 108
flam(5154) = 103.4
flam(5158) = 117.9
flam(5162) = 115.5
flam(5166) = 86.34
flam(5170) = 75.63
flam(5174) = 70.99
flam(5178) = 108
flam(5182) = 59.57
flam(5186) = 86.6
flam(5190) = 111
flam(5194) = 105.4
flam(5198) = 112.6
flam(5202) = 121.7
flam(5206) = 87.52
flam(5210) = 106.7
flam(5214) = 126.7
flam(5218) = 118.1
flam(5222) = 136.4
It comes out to 0.83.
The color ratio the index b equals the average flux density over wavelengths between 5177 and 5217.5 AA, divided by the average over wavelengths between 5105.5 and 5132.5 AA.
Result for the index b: 0.93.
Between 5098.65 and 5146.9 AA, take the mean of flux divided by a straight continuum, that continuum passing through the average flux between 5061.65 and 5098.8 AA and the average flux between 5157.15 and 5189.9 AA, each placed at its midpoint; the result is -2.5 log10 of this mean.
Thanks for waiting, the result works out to -0.08 mag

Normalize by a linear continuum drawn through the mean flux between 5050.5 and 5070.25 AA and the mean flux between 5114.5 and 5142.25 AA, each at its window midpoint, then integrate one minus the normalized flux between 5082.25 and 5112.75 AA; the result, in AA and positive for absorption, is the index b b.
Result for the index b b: 0.63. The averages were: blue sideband 119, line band 113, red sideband 112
